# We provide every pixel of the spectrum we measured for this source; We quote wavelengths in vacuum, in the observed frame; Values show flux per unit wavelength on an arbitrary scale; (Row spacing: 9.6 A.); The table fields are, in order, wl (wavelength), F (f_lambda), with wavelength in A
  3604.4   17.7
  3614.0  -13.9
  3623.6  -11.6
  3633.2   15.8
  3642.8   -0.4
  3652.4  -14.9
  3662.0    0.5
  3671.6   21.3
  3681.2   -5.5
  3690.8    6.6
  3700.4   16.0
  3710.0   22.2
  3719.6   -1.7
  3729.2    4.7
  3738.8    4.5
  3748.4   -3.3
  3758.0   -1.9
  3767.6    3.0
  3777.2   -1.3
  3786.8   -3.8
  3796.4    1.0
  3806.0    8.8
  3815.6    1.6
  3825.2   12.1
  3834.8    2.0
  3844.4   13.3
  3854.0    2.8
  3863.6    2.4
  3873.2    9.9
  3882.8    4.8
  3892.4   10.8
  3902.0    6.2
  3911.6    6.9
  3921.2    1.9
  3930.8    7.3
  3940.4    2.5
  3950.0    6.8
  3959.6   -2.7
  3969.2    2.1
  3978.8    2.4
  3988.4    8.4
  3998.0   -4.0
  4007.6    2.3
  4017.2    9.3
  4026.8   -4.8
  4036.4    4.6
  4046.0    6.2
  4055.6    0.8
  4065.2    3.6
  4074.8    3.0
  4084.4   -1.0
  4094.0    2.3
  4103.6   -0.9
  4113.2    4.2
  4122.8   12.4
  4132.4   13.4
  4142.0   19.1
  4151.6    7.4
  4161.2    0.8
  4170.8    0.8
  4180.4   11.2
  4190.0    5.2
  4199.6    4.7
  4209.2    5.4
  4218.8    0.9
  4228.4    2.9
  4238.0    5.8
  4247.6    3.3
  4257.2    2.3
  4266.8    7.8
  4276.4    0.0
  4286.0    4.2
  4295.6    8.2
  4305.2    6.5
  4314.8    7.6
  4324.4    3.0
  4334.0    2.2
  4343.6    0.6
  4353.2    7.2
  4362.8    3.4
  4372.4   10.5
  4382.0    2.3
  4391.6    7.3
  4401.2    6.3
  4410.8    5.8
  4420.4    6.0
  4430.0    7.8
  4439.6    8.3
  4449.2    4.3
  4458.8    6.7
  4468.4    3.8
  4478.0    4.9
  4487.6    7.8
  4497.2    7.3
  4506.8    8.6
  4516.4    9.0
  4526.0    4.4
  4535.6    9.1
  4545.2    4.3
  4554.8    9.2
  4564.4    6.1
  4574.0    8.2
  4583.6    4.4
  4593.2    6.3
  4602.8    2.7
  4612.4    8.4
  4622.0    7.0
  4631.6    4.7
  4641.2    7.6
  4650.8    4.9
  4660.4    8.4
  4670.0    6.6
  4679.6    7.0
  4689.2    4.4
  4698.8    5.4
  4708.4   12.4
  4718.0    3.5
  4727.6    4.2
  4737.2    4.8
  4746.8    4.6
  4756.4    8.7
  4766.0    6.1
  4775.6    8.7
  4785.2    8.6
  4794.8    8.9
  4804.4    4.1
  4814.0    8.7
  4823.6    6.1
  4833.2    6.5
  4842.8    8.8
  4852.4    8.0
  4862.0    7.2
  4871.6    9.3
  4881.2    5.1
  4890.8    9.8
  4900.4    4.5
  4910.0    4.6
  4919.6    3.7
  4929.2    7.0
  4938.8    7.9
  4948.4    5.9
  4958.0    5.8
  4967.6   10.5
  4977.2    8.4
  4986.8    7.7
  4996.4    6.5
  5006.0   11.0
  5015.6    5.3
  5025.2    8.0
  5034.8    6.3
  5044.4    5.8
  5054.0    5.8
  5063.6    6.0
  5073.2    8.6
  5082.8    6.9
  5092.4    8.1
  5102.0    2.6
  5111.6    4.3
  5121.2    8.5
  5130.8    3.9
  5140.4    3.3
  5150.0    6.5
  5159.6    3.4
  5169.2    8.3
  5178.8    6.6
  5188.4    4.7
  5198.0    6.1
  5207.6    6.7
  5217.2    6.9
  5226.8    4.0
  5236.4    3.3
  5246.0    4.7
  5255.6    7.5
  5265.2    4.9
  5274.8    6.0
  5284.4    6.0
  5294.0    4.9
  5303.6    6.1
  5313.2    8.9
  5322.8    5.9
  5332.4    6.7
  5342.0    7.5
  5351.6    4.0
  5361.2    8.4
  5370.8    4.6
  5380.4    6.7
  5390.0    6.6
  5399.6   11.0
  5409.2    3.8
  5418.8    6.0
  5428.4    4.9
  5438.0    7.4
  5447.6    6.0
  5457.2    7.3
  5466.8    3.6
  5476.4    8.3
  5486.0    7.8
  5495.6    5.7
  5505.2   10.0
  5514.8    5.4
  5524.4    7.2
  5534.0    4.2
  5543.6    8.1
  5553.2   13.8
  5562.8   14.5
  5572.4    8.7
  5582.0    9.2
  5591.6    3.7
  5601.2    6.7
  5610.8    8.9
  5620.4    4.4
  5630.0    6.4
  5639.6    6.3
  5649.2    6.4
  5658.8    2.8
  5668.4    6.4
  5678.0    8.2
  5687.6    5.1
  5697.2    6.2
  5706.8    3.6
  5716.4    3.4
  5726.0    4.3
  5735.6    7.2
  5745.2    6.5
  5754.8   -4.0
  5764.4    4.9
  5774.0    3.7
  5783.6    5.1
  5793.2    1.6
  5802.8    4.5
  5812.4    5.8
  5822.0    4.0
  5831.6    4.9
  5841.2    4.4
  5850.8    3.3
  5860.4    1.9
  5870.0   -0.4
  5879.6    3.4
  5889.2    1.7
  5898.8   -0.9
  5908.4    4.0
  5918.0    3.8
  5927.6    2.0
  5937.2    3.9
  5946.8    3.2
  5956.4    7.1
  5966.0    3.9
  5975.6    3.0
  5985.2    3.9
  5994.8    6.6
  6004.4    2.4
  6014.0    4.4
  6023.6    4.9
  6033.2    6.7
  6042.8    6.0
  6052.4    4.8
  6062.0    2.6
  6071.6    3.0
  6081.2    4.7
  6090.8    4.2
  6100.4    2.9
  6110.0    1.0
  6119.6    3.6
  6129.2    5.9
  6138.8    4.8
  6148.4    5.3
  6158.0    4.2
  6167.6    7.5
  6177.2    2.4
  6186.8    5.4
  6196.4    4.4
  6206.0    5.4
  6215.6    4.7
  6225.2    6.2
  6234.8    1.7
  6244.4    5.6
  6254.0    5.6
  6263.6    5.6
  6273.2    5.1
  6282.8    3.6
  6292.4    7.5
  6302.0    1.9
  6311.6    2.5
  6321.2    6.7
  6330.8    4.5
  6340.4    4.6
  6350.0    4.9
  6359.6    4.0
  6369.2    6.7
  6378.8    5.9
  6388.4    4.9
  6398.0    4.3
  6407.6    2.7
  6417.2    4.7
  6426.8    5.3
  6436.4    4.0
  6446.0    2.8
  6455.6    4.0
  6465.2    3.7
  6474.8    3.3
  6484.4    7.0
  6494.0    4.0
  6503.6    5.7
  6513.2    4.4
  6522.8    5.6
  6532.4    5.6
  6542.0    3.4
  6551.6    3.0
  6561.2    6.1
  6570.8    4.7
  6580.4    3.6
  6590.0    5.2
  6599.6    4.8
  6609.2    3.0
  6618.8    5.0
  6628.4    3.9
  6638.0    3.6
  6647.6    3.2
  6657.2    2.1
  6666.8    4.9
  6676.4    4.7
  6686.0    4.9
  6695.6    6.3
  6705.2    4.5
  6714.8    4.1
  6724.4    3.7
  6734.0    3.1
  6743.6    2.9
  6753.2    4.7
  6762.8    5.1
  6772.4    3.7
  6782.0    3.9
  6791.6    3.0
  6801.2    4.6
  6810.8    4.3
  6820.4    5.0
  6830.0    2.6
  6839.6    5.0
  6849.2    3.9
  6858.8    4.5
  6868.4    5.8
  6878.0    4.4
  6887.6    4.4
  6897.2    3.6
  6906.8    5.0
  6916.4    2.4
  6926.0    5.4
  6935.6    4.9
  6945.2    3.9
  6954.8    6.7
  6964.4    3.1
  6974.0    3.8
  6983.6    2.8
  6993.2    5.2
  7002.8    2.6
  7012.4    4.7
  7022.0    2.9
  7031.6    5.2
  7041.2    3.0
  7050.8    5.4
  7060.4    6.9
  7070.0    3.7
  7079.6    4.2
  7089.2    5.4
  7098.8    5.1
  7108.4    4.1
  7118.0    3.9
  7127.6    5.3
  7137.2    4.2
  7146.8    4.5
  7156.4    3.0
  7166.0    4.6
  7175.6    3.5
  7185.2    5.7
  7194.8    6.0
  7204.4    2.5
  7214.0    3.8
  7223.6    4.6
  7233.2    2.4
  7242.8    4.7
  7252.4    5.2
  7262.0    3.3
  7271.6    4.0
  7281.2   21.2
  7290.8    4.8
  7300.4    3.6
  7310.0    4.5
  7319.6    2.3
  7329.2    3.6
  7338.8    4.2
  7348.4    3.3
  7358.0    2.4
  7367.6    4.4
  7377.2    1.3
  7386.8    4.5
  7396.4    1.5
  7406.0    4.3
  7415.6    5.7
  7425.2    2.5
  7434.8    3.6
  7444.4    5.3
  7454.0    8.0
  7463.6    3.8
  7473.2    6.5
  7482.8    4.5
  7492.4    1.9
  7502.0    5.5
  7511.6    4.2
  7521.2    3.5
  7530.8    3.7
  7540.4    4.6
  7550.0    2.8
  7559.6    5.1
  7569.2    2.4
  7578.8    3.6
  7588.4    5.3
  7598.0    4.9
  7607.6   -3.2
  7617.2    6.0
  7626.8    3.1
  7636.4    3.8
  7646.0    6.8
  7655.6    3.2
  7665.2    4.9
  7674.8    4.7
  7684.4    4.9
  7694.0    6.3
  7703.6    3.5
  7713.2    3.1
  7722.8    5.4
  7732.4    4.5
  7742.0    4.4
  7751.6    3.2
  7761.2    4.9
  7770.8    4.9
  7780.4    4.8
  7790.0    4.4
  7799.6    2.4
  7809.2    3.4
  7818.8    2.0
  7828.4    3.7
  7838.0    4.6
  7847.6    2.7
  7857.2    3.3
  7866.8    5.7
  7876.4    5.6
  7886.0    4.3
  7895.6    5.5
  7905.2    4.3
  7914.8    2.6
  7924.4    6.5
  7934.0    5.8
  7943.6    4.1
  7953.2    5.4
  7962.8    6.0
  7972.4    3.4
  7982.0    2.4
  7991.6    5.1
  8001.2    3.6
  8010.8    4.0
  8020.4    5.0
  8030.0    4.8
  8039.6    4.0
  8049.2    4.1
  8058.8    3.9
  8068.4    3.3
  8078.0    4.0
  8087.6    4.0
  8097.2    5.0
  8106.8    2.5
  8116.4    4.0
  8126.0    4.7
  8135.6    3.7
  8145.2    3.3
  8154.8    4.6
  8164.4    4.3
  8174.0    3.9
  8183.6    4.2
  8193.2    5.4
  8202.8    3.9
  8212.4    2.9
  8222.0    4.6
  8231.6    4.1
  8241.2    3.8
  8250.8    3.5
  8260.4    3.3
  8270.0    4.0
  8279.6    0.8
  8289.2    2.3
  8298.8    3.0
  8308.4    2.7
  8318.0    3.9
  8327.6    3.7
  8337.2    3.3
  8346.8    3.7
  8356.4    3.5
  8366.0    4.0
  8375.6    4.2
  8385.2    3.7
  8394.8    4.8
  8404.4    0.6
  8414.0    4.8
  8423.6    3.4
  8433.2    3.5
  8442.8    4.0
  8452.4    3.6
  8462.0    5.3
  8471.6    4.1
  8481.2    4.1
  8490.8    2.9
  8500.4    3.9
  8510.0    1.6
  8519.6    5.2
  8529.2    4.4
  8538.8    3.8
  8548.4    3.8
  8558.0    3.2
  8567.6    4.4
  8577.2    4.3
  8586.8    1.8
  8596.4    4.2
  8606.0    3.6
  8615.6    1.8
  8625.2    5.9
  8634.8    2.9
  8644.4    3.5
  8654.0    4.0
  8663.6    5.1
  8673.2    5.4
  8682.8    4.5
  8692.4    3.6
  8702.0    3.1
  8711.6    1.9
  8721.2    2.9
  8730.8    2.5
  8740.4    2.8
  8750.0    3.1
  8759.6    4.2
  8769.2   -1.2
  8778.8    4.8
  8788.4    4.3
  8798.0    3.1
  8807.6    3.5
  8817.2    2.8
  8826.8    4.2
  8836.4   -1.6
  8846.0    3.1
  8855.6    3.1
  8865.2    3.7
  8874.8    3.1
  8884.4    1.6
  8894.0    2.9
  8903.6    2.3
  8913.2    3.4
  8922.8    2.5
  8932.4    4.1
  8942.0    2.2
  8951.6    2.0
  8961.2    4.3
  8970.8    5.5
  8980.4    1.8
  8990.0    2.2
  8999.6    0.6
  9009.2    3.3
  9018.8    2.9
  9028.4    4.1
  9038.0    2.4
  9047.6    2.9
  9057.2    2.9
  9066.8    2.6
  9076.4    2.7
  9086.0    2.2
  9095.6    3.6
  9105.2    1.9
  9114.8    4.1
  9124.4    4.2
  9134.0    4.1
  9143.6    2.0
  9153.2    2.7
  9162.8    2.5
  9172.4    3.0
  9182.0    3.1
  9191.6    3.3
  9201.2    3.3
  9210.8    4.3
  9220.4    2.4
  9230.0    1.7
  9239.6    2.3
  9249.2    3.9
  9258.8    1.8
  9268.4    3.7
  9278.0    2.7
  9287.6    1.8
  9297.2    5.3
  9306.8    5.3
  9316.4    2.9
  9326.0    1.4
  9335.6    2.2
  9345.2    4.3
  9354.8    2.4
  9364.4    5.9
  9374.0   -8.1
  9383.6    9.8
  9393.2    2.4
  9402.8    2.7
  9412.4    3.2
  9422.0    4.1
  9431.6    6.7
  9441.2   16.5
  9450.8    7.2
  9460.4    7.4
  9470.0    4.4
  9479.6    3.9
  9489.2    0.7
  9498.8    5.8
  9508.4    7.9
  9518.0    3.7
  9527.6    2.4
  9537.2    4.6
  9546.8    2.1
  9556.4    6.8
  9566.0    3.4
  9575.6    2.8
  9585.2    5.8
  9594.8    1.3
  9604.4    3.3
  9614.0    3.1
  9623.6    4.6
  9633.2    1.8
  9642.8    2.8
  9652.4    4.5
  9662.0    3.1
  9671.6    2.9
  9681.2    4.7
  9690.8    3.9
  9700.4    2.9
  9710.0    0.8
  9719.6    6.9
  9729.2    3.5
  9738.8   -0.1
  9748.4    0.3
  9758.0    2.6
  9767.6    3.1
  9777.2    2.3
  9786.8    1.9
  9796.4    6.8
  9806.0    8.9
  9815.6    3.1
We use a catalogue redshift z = 0.110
